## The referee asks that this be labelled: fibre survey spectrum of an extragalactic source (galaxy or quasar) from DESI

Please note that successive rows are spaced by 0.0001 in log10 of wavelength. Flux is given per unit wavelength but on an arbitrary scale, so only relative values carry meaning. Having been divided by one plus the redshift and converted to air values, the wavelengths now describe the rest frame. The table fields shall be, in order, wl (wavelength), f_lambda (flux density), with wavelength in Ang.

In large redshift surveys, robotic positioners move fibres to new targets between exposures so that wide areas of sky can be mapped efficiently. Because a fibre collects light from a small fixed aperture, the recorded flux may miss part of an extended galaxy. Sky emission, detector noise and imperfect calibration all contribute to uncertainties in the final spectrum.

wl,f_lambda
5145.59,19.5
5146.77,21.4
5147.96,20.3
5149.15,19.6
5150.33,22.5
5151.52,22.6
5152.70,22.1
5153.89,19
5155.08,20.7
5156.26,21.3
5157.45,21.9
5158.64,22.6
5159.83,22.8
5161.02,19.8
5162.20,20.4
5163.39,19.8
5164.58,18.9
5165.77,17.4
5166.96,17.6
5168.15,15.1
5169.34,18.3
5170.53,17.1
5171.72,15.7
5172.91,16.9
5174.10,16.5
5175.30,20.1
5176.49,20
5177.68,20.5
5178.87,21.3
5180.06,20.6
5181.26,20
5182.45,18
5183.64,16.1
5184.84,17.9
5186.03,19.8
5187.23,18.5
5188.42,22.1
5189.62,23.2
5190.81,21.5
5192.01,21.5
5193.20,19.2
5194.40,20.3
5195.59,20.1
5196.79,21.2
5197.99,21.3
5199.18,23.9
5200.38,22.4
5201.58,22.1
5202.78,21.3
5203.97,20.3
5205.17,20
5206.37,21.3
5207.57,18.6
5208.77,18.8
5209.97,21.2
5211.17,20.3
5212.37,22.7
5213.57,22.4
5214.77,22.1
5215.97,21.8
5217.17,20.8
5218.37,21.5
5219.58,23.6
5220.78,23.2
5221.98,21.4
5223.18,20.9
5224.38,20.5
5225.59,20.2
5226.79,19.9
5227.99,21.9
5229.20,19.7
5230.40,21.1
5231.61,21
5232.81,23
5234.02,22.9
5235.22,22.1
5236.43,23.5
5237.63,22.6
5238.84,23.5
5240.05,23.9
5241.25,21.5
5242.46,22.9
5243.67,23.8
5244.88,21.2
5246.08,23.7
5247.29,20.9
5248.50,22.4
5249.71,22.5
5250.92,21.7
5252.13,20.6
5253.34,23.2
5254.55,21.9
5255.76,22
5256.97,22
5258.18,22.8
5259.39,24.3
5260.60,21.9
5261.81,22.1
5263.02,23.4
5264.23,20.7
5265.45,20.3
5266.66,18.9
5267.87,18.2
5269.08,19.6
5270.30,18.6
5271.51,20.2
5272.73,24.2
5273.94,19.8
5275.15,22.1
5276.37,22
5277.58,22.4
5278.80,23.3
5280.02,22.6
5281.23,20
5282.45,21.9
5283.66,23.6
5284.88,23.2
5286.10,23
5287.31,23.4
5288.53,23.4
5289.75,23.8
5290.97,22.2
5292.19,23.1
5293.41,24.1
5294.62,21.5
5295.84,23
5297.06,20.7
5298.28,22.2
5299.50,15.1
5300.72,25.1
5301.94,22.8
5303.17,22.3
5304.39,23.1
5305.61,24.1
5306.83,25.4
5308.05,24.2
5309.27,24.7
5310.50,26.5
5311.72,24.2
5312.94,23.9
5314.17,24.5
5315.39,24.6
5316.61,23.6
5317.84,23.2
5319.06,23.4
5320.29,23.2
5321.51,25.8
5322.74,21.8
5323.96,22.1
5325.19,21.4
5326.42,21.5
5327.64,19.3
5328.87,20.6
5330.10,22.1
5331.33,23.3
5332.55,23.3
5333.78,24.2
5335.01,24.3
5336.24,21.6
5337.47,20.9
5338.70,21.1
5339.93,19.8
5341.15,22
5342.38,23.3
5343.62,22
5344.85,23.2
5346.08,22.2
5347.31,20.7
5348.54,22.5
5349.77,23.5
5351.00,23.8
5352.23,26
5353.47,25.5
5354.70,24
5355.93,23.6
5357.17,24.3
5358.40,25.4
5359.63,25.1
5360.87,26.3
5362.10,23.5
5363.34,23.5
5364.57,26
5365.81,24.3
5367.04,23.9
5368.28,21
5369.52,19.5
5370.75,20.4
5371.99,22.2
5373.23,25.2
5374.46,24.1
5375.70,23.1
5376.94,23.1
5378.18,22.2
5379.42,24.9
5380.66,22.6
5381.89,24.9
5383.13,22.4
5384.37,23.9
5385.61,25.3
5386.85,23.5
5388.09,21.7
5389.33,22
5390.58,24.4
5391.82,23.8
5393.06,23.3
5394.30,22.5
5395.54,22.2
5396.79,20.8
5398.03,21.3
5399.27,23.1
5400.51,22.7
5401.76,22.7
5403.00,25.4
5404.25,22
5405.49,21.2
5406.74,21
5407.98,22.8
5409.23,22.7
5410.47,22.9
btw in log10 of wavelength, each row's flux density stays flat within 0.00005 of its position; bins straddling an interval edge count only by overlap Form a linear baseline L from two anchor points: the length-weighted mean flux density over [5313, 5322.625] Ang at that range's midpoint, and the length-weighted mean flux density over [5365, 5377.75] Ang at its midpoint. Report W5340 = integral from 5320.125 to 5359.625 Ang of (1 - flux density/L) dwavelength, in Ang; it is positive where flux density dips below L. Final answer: 1.0 Ang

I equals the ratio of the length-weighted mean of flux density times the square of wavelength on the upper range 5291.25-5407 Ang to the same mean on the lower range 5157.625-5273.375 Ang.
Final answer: 1.16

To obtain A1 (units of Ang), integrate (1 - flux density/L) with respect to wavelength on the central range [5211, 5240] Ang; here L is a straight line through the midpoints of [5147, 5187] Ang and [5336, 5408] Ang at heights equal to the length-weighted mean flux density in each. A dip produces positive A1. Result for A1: -1.9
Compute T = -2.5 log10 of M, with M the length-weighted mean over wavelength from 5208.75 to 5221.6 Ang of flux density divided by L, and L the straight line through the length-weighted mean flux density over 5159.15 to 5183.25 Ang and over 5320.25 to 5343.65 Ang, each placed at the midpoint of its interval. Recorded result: -0.107 mag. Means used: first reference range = 18.8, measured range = 21.8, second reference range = 22.2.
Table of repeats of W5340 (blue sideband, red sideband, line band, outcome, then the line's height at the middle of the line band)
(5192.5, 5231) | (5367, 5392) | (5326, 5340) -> 0.4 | 22.5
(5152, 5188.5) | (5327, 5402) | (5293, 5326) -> -1.8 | 22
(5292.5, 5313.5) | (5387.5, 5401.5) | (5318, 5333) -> 0.4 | 23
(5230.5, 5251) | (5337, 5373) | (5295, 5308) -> 0.2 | 22.8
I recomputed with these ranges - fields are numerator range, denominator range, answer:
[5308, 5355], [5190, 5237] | 1.13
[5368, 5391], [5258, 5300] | 1.10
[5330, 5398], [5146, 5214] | 1.23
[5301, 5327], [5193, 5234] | 1.16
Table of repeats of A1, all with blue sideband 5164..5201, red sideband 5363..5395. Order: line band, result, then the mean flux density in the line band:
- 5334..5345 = 0.2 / 22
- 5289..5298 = -0.4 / 22.6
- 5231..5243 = -1.3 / 22.7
